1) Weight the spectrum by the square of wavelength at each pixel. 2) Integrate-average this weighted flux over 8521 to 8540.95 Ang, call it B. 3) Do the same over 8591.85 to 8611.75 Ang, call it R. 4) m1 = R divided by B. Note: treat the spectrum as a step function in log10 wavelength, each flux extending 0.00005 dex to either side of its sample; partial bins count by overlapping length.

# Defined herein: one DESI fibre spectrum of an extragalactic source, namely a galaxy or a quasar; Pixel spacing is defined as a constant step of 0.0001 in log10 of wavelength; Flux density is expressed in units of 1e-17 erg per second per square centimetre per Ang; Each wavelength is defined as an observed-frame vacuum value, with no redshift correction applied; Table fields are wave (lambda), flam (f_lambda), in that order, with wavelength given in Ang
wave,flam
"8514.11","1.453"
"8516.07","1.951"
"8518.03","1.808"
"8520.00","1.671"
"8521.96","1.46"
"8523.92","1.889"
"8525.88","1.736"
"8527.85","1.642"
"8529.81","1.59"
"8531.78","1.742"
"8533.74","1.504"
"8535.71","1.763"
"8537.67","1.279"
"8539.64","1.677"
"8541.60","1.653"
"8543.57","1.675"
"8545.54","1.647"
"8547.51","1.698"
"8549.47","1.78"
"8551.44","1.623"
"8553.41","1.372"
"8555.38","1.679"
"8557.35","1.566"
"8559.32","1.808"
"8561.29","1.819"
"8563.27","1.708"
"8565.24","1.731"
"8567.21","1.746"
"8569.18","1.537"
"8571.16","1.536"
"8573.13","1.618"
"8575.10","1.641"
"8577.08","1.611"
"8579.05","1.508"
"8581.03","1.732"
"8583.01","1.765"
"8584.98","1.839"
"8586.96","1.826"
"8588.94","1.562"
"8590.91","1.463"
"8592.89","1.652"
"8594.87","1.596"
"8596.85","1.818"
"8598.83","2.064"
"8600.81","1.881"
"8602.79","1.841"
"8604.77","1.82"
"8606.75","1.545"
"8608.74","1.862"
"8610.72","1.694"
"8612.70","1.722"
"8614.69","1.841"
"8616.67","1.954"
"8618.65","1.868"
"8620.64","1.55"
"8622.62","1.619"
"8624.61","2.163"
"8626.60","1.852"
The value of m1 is 1.11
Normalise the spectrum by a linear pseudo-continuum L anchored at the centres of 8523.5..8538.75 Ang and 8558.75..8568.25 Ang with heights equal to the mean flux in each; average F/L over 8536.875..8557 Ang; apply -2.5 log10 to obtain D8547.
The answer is 0.06 mag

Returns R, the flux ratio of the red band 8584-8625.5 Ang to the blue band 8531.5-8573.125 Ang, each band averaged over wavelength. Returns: 1.08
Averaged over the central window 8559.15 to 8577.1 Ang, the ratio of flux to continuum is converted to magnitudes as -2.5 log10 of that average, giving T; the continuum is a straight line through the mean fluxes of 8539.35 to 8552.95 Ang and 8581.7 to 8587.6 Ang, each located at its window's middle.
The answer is 0.046 mag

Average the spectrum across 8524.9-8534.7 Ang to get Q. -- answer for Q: 1.64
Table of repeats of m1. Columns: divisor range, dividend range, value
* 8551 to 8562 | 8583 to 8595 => 1.03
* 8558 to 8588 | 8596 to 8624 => 1.07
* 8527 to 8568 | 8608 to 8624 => 1.09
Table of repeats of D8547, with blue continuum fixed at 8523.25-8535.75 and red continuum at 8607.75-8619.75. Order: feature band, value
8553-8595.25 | 0.065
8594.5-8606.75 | -0.015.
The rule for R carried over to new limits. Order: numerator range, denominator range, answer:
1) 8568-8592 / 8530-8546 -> 1.01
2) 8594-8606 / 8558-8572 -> 1.08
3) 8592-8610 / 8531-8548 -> 1.10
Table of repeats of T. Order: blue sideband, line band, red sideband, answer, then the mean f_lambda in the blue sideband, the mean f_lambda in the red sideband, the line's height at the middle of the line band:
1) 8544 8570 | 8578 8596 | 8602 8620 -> 0.05 mag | 1.67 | 1.79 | 1.74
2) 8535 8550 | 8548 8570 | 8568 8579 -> -0.04 mag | 1.64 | 1.59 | 1.61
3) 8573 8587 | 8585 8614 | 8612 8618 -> 0.02 mag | 1.69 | 1.85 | 1.78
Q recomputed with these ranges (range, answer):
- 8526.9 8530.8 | 1.62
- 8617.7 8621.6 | 1.71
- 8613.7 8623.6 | 1.77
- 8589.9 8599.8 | 1.72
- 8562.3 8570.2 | 1.68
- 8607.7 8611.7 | 1.77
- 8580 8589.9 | 1.74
